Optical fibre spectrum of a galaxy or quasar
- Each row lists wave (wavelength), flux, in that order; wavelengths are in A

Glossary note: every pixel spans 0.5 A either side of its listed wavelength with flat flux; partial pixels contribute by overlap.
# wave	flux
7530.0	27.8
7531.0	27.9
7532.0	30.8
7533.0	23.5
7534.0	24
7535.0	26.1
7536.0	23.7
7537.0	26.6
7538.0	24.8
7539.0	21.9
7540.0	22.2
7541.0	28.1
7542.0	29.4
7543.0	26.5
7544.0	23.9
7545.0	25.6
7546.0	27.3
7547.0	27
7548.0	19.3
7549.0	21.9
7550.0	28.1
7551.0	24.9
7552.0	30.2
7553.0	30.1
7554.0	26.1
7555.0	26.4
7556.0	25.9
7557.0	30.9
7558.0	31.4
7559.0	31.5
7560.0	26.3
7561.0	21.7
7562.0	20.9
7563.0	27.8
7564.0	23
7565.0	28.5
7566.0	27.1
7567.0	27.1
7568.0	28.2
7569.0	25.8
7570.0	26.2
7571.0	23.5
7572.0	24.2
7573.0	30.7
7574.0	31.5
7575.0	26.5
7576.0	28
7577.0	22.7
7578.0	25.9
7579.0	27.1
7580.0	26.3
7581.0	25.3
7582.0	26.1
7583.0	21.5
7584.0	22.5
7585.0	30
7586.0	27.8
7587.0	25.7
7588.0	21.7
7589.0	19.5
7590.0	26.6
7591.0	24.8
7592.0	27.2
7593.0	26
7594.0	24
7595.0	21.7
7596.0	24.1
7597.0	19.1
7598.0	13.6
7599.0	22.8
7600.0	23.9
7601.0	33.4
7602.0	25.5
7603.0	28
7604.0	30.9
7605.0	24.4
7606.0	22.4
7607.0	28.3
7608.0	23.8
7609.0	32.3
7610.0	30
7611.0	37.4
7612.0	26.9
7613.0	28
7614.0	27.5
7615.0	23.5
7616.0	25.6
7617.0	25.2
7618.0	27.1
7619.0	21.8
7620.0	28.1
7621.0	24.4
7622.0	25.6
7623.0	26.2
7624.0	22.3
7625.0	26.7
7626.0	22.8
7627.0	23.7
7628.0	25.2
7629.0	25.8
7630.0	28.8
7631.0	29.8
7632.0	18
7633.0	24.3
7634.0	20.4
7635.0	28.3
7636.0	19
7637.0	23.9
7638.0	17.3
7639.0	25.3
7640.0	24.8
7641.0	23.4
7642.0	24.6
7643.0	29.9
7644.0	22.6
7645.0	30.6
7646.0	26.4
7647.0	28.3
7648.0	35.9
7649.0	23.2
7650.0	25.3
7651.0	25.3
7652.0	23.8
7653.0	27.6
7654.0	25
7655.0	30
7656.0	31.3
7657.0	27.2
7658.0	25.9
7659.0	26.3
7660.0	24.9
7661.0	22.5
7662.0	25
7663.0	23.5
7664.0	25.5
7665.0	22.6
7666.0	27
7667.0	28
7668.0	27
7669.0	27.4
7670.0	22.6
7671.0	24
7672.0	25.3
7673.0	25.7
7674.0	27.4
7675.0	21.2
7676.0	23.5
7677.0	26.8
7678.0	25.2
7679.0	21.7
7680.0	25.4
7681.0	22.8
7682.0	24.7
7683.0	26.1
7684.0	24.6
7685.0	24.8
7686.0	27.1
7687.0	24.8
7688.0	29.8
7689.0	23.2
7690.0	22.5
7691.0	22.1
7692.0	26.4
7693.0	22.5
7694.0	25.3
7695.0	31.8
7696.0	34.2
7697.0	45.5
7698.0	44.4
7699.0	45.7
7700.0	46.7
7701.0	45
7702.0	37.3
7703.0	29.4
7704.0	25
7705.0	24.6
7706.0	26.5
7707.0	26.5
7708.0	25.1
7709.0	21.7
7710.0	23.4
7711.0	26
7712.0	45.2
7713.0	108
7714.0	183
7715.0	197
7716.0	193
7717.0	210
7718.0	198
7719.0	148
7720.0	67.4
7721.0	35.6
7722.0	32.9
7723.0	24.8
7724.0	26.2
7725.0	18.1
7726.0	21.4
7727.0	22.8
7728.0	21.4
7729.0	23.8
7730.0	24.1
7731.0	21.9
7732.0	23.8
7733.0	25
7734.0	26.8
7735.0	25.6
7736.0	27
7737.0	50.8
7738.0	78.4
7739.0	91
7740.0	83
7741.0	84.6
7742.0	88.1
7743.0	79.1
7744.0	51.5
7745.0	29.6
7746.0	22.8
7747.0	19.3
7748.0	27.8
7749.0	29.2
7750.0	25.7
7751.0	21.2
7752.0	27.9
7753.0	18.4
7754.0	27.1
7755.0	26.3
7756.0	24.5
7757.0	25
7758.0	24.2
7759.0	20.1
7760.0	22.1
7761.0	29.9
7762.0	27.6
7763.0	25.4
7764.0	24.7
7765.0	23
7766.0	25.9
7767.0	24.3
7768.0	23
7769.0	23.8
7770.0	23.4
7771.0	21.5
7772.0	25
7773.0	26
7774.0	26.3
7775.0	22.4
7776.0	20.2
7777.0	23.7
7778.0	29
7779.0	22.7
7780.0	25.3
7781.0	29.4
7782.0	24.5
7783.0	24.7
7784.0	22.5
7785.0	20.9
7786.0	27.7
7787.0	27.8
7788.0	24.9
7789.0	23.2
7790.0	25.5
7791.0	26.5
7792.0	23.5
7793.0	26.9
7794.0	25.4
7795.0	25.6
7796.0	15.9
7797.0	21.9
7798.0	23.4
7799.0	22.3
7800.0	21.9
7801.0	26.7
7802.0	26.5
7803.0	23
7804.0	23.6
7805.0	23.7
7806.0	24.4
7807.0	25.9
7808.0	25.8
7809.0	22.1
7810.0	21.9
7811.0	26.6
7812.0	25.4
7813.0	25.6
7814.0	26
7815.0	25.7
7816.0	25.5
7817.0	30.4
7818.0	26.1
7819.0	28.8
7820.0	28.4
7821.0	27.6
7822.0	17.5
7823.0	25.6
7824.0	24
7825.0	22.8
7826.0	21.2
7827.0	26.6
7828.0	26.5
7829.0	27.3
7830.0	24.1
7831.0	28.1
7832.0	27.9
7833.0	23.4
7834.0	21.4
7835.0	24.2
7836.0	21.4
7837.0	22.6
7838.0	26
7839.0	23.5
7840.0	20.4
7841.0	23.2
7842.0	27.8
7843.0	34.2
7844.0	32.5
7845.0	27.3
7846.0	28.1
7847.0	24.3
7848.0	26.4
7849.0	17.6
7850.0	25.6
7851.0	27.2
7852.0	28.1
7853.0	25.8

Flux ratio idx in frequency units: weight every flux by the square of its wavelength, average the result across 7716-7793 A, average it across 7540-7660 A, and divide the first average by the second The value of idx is 1.5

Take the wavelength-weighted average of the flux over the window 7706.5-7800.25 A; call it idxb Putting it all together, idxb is 41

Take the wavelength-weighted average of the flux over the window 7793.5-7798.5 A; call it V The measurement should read 22.4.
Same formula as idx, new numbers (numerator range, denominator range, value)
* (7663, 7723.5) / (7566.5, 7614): 1.83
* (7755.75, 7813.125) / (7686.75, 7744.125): 0.46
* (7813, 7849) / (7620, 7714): 0.93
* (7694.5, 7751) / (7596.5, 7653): 2.19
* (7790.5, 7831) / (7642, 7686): 1.00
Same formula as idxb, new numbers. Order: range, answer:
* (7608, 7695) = 25.6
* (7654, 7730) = 41.7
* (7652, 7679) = 25.6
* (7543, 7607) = 25.7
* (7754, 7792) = 24.7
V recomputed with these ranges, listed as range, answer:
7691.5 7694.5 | 24.7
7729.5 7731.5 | 23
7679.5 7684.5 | 24.7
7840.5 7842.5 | 25.5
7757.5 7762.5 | 24.8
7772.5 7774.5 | 26.1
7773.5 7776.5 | 23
